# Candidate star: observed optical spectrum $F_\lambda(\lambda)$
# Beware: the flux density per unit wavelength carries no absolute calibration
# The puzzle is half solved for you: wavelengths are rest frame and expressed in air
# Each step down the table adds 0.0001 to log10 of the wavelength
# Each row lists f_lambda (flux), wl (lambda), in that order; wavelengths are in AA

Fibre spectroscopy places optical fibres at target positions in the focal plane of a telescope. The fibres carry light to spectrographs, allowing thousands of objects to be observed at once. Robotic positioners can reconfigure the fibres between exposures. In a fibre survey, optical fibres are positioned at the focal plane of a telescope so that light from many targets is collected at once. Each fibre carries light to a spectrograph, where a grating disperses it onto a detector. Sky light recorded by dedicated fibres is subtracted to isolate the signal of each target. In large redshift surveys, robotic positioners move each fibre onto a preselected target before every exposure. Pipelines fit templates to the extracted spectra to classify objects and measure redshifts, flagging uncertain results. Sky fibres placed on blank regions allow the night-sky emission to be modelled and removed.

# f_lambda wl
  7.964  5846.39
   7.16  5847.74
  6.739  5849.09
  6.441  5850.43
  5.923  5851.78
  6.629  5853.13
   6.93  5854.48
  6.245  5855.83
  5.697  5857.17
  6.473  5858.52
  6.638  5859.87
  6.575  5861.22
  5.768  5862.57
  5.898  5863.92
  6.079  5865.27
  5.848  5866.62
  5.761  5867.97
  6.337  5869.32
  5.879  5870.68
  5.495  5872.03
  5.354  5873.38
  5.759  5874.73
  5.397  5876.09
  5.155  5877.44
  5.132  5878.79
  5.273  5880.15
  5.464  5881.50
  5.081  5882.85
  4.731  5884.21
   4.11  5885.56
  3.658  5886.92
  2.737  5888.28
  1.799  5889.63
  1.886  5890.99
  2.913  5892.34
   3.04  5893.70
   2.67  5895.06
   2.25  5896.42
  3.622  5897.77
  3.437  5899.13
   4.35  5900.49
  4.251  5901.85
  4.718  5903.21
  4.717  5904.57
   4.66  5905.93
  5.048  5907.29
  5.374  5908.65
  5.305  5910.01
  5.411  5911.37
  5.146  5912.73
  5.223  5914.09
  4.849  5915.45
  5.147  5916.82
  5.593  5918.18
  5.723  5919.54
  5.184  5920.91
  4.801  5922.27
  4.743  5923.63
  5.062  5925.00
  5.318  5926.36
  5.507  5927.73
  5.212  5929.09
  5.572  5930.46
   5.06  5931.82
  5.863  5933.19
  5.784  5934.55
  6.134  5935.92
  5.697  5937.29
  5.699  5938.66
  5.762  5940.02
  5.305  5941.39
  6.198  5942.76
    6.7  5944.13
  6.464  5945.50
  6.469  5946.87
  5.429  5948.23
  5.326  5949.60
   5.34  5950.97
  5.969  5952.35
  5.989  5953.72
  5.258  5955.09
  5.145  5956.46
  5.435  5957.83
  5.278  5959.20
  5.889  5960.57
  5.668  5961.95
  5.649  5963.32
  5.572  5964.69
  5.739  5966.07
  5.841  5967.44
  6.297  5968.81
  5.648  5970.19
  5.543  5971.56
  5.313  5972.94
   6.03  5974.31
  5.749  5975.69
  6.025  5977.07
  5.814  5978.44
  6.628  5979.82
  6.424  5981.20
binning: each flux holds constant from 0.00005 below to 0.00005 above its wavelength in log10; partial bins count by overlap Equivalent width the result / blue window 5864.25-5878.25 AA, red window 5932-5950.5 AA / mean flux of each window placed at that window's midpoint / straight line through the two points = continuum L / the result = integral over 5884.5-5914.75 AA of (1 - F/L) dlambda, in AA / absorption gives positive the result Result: 9.67 AA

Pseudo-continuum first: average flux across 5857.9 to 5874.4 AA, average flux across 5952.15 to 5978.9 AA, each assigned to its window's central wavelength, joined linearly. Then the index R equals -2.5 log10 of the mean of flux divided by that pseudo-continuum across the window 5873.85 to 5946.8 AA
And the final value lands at 0.21 mag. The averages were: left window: 6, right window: 5.69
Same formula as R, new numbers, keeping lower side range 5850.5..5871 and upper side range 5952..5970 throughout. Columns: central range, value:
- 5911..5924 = 0.14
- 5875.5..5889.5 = 0.31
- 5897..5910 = 0.31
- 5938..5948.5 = -0.05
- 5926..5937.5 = 0.05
